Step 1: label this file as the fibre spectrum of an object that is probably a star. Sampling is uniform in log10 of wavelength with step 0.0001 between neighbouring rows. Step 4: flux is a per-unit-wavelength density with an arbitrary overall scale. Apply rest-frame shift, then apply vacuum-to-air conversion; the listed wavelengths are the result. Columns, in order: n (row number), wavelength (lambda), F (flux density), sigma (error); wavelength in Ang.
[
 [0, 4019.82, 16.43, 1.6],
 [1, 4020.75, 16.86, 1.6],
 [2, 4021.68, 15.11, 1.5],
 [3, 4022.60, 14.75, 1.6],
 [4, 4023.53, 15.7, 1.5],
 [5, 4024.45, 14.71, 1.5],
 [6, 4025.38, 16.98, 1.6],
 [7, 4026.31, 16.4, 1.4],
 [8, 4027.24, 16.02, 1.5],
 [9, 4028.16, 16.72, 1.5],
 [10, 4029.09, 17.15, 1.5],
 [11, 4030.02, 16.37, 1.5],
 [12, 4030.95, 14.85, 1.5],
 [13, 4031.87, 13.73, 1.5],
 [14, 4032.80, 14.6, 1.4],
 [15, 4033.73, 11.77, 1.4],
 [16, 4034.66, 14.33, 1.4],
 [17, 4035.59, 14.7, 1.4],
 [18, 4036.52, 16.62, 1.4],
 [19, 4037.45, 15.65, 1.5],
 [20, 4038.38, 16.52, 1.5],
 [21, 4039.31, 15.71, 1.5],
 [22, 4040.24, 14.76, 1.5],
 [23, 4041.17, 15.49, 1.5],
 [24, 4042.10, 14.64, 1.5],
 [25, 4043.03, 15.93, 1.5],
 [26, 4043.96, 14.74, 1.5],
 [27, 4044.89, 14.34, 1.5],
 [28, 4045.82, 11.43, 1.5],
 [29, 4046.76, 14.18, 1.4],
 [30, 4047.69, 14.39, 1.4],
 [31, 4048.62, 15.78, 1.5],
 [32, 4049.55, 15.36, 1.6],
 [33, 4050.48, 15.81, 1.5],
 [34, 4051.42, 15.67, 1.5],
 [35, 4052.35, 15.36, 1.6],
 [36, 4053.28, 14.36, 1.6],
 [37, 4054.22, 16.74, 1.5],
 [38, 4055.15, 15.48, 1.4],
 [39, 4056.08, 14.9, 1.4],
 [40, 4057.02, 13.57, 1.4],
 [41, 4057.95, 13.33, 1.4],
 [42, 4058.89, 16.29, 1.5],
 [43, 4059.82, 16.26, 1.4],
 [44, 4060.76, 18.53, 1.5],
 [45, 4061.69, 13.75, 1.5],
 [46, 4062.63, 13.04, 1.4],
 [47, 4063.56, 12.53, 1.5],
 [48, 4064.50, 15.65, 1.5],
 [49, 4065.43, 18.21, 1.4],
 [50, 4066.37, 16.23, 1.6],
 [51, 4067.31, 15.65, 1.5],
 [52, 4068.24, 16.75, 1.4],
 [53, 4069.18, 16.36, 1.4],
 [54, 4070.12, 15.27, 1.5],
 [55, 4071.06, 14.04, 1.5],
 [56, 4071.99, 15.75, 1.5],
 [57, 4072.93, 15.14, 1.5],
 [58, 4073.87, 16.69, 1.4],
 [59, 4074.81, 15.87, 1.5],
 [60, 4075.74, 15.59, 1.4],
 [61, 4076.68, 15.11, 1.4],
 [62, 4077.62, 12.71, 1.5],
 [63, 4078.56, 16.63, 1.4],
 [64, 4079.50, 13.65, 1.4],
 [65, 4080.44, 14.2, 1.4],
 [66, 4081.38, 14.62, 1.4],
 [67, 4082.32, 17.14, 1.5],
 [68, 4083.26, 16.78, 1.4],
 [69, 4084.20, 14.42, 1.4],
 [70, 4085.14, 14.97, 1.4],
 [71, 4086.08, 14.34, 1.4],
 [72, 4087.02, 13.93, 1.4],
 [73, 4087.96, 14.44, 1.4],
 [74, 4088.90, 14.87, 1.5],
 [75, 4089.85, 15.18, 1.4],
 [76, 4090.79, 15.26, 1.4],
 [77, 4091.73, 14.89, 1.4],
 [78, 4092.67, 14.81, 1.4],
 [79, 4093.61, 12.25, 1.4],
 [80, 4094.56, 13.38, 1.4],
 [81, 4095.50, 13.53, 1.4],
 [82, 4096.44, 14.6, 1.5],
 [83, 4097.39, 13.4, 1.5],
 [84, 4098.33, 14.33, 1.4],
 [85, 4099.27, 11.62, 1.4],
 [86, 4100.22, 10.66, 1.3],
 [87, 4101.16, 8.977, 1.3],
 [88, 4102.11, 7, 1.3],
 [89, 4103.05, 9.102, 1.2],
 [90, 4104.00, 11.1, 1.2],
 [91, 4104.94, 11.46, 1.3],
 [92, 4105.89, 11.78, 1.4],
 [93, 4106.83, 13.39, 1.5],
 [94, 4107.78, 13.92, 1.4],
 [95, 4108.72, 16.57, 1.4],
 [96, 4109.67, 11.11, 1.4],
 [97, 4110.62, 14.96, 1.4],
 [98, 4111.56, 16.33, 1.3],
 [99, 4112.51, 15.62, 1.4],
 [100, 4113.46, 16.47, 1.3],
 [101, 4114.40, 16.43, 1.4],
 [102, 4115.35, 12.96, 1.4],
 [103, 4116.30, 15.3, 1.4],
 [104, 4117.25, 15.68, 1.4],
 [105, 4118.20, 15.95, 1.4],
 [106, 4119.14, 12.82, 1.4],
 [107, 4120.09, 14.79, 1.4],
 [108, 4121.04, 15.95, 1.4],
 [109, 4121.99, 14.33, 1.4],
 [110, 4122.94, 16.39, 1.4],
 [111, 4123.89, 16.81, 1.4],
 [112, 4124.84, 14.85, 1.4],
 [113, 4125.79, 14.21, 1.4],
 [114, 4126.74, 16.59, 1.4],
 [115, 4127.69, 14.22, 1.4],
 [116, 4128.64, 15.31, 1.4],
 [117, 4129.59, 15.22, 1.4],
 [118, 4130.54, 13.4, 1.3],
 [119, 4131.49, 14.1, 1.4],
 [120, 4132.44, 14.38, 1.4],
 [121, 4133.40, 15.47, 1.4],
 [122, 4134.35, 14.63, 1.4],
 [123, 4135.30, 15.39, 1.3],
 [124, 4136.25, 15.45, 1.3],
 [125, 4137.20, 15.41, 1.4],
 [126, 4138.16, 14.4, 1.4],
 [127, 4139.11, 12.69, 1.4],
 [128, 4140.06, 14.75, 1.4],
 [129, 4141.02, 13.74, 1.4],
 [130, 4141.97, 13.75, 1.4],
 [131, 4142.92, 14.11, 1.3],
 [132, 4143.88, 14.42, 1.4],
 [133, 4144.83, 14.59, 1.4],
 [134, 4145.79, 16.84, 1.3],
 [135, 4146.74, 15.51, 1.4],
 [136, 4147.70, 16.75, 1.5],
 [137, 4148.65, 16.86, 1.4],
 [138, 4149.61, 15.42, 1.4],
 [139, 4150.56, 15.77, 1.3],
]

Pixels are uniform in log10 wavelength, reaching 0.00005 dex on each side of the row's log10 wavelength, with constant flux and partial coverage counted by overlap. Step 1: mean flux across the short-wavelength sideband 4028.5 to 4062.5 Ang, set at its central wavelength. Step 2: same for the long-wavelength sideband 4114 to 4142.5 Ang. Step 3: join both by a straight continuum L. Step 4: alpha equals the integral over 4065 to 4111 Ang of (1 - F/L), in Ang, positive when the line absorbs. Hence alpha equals 2.5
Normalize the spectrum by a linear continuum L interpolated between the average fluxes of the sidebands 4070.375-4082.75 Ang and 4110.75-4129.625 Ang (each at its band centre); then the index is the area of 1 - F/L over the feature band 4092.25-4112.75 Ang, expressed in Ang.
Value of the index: 3.4 Ang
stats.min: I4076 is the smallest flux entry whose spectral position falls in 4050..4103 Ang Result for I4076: 7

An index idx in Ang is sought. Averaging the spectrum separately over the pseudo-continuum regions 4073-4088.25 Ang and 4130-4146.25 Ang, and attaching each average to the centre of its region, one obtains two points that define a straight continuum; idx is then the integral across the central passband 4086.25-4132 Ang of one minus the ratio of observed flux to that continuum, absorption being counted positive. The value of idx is 2.6 Ang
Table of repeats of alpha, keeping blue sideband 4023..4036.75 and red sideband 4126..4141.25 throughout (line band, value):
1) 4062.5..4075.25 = -0.4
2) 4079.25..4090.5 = 0.1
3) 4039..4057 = 0.3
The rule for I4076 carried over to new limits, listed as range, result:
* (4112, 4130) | 12.82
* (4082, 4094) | 12.25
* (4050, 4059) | 13.33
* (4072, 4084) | 12.71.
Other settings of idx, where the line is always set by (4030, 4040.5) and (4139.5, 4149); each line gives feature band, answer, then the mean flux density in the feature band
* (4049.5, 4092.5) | -0.8 Ang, 15.2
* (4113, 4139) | 0.0 Ang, 15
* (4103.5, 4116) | 0.8 Ang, 14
